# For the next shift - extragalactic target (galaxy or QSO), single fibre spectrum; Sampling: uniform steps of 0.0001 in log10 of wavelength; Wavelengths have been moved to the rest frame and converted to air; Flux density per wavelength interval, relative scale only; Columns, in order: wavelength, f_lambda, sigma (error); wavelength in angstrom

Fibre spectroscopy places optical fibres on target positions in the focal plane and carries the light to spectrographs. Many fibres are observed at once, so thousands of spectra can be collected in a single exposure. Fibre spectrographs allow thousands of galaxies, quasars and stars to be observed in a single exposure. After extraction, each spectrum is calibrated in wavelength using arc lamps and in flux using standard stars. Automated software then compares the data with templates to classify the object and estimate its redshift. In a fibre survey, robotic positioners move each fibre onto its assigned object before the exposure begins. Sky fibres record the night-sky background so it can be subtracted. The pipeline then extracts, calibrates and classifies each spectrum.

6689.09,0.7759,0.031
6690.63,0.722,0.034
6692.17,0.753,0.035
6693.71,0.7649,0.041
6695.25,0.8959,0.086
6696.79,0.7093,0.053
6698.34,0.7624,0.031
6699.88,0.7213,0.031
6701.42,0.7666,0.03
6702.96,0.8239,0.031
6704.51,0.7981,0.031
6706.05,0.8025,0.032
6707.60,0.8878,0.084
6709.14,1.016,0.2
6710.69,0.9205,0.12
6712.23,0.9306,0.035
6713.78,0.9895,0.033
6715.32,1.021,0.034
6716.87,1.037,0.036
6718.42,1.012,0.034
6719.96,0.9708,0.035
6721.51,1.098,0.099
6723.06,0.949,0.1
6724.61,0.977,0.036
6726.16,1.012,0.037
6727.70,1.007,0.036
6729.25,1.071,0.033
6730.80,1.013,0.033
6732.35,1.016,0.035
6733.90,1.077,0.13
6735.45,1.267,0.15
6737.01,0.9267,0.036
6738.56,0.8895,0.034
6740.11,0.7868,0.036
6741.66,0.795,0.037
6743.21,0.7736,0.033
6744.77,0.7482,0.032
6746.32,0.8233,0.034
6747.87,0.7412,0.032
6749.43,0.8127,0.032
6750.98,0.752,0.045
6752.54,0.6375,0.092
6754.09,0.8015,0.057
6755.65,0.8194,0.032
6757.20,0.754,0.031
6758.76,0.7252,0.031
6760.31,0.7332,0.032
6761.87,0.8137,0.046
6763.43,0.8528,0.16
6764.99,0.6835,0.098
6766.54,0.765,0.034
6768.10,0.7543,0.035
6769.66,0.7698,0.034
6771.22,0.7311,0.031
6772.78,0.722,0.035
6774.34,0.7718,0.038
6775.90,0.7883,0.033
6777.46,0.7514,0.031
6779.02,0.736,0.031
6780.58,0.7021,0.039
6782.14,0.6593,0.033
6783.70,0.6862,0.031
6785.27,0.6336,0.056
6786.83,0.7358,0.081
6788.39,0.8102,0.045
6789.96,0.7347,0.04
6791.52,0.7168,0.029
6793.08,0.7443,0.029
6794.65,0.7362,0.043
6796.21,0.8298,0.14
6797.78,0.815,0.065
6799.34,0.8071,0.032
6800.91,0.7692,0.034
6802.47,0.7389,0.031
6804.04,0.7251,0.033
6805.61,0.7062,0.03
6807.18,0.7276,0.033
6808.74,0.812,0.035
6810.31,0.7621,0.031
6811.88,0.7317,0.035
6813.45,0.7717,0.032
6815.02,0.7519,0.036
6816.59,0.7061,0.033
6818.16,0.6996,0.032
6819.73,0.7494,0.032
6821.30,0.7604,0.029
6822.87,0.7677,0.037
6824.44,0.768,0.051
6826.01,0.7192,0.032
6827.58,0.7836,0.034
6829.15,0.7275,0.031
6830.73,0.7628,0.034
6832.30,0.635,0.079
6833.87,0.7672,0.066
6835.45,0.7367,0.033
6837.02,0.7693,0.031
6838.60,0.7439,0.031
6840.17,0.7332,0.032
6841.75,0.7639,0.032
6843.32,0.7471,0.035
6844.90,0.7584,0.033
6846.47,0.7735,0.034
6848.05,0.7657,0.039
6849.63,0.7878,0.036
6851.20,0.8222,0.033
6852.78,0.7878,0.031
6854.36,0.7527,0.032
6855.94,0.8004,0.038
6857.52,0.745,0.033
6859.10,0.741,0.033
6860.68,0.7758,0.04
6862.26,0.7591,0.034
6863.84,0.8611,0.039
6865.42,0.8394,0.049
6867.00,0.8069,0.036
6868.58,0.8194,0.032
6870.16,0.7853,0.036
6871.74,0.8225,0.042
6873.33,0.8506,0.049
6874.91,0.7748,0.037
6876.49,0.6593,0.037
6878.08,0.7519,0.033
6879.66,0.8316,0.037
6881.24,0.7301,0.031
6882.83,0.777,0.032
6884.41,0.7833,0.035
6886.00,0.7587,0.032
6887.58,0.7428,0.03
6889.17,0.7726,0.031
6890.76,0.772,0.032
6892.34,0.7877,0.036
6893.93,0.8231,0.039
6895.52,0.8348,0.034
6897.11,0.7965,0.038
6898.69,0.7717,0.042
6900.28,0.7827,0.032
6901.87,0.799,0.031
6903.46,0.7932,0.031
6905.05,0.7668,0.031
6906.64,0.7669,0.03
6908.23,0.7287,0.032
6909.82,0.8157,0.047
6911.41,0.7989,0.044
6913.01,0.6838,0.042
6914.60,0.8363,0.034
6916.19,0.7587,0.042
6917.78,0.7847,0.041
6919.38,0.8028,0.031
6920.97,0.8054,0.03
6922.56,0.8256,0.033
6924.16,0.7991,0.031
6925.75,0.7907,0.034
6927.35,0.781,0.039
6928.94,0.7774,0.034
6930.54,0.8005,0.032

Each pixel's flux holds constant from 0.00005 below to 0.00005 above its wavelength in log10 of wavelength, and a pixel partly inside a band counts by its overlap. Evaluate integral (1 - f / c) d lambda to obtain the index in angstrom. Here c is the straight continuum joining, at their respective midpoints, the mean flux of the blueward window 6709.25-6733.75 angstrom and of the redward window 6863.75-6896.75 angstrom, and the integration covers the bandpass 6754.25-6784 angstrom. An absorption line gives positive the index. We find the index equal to 6.0 angstrom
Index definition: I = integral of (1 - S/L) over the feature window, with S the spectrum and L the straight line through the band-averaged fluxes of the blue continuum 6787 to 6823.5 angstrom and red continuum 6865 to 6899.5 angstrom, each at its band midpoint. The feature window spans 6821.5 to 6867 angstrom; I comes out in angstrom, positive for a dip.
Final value 0.3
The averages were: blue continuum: 0.755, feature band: 0.765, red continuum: 0.786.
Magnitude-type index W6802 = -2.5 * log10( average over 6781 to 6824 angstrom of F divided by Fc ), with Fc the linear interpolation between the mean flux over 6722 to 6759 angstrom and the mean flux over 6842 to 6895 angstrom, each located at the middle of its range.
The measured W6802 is 0.125 mag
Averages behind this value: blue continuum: 0.886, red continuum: 0.781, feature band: 0.744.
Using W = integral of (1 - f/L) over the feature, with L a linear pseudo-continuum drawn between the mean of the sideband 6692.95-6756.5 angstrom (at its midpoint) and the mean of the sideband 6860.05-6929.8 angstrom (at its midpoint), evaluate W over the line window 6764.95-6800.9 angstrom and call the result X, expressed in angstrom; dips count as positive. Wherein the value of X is 4.7 angstrom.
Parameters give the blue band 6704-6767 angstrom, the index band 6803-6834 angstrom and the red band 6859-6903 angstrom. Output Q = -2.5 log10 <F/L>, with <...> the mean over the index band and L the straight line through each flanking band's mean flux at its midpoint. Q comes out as 0.13 mag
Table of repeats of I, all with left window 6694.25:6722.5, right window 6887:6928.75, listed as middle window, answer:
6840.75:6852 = 0.6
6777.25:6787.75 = 1.9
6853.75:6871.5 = 0.4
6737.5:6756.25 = 2.0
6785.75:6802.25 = 1.6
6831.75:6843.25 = 1.2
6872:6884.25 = 0.5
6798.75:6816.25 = 1.8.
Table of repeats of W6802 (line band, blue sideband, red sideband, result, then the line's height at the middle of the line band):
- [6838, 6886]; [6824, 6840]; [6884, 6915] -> -0.029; 0.758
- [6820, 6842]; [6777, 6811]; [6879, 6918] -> 0.015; 0.756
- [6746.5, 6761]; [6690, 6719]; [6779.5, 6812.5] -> 0.056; 0.796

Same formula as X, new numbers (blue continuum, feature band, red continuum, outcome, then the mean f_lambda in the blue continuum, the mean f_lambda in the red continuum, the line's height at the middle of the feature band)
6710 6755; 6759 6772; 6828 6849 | 1.6 angstrom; 0.926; 0.746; 0.87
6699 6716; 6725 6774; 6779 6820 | -1.4 angstrom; 0.879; 0.741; 0.816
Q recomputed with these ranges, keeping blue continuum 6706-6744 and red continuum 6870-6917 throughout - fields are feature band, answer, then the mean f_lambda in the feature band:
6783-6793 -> 0.24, 0.721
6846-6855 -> 0.06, 0.782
